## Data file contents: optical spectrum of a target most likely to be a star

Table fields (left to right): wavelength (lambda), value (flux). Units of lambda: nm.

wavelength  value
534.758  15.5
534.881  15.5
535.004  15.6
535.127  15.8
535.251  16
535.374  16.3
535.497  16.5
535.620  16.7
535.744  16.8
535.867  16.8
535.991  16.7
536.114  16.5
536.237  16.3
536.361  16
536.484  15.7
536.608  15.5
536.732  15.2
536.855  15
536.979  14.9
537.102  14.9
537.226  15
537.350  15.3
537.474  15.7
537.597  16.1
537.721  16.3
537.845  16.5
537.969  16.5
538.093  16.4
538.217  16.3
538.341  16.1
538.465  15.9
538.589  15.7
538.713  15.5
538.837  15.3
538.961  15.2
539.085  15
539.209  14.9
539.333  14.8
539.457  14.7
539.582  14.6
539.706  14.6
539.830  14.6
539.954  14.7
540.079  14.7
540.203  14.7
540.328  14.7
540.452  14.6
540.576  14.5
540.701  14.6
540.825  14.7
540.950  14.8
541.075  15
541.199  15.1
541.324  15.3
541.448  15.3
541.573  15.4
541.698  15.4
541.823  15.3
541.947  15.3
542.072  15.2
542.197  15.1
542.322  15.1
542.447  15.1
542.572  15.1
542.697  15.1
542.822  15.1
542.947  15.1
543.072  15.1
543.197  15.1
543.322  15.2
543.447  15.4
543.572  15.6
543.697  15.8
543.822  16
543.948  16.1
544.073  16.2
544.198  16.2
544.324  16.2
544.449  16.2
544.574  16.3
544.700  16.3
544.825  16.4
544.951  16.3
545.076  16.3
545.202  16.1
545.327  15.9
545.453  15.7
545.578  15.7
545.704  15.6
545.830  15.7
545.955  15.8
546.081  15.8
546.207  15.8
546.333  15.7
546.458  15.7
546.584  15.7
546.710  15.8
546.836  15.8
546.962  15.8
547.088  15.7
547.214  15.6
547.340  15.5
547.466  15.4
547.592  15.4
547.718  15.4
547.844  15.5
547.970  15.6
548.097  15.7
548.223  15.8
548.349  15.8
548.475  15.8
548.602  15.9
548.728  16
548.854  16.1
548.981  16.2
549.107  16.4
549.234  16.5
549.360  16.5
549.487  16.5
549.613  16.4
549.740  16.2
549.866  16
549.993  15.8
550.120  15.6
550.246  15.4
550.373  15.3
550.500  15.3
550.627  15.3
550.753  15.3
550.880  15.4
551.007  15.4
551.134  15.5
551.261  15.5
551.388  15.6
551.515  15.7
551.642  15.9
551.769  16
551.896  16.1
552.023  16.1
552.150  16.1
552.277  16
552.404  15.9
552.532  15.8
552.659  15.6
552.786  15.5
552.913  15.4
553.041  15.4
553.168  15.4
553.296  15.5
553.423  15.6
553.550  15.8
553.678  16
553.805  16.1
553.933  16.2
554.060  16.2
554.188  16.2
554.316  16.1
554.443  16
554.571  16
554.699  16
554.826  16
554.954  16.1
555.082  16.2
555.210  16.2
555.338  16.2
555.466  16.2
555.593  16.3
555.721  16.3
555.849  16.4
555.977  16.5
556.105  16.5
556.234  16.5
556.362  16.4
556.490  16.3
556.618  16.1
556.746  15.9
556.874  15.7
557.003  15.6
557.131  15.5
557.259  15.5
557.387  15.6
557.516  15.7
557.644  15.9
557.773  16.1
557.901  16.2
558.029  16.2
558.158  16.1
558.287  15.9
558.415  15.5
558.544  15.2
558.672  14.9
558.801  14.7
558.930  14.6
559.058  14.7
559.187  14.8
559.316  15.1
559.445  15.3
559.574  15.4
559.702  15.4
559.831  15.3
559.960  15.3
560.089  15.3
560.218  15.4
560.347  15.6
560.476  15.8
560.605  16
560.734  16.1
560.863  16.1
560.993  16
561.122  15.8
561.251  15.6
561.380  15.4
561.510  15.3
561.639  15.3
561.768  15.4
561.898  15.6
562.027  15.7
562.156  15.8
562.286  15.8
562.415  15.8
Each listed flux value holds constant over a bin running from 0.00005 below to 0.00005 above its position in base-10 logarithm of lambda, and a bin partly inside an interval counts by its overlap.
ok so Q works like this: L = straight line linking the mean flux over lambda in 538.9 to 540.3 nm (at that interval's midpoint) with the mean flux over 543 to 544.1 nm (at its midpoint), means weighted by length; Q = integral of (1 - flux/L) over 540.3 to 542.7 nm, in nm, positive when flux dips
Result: 0.02 nm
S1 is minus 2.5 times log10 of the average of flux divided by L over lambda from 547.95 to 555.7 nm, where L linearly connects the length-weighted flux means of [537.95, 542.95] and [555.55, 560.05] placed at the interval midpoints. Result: -0.03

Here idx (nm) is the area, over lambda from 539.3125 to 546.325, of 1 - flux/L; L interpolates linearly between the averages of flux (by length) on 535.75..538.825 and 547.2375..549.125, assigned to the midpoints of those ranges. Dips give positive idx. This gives 0.19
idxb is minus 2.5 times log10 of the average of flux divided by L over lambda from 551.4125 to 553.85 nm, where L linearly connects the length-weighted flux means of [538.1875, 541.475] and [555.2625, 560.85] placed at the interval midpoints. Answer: -0.018 mag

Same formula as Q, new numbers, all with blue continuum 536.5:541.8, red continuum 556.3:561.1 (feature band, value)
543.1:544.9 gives -0.069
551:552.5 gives -0.035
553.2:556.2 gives -0.112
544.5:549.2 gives -0.141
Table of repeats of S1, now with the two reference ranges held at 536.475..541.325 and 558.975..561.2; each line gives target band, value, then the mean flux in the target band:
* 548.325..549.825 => -0.06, 16.2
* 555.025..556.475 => -0.06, 16.3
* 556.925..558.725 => -0.02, 15.7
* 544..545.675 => -0.06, 16.1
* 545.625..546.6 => -0.03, 15.7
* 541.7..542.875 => 0.01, 15.2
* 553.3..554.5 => -0.04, 16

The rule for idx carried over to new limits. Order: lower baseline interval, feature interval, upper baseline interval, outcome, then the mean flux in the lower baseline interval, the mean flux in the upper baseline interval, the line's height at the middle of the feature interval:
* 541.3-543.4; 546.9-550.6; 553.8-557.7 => -0.050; 15.2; 16.1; 15.6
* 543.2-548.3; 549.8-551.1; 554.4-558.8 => 0.033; 15.8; 16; 15.9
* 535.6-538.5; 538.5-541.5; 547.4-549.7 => 0.195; 15.9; 15.9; 15.9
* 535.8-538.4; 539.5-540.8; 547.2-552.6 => 0.101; 15.9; 15.8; 15.9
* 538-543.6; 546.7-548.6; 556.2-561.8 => -0.041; 15.1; 15.6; 15.3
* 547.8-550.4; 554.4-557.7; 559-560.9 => -0.092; 16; 15.4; 15.6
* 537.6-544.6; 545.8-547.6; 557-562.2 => -0.033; 15.3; 15.5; 15.4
